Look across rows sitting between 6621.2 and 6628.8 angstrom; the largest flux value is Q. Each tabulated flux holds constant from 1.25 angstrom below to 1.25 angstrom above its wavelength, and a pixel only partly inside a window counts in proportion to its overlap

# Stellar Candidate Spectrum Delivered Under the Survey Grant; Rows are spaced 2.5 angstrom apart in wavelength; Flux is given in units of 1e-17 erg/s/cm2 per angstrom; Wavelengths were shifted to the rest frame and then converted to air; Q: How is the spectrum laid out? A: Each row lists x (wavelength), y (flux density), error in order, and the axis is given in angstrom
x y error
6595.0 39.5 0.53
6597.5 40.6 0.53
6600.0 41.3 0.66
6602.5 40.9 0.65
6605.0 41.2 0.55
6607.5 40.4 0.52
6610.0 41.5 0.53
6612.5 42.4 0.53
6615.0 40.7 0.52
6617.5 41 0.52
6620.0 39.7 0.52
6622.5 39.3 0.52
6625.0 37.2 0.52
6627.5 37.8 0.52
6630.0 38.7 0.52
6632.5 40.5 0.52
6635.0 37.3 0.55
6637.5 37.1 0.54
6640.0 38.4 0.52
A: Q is 39.3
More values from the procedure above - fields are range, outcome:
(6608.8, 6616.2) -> 42.4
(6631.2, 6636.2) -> 40.5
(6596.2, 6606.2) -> 41.3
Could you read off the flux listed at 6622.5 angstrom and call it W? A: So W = 39.3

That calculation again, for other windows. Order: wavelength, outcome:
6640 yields 38.4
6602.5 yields 40.9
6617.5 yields 41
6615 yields 40.7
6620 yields 39.7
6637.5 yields 37.1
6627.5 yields 37.8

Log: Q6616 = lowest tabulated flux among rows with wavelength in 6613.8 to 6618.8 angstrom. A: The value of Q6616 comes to 40.7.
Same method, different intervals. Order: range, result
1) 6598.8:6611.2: 40.4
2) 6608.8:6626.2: 37.2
